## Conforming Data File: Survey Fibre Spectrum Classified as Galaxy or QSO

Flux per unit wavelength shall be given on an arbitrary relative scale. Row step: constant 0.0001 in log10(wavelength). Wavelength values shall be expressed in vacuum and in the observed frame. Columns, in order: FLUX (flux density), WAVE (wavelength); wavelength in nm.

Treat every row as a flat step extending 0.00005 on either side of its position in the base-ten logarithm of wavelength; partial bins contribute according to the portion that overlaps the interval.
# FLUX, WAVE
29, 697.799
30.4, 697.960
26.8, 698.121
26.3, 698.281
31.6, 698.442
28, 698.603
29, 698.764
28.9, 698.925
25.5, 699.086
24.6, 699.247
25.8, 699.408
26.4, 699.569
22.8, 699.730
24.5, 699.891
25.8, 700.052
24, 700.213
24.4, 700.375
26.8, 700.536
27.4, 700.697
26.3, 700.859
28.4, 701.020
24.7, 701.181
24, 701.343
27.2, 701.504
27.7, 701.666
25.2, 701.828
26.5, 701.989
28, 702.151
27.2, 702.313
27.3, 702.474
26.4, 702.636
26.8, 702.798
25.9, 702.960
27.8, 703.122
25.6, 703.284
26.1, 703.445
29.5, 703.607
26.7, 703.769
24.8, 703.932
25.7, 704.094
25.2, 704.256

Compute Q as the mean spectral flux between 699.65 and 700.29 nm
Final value 24.3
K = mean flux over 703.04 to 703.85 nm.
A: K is 27.2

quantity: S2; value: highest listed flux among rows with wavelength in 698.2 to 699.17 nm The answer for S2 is 31.6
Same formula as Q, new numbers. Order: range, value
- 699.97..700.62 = 25.3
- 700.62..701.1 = 27.4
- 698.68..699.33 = 27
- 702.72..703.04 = 26.3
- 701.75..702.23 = 26.6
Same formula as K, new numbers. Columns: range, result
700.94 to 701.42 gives 25.7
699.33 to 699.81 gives 25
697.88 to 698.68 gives 28.6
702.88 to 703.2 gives 26.8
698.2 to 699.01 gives 28.7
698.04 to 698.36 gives 26.6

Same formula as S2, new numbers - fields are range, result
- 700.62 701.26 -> 28.4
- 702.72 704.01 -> 29.5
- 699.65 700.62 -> 26.8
